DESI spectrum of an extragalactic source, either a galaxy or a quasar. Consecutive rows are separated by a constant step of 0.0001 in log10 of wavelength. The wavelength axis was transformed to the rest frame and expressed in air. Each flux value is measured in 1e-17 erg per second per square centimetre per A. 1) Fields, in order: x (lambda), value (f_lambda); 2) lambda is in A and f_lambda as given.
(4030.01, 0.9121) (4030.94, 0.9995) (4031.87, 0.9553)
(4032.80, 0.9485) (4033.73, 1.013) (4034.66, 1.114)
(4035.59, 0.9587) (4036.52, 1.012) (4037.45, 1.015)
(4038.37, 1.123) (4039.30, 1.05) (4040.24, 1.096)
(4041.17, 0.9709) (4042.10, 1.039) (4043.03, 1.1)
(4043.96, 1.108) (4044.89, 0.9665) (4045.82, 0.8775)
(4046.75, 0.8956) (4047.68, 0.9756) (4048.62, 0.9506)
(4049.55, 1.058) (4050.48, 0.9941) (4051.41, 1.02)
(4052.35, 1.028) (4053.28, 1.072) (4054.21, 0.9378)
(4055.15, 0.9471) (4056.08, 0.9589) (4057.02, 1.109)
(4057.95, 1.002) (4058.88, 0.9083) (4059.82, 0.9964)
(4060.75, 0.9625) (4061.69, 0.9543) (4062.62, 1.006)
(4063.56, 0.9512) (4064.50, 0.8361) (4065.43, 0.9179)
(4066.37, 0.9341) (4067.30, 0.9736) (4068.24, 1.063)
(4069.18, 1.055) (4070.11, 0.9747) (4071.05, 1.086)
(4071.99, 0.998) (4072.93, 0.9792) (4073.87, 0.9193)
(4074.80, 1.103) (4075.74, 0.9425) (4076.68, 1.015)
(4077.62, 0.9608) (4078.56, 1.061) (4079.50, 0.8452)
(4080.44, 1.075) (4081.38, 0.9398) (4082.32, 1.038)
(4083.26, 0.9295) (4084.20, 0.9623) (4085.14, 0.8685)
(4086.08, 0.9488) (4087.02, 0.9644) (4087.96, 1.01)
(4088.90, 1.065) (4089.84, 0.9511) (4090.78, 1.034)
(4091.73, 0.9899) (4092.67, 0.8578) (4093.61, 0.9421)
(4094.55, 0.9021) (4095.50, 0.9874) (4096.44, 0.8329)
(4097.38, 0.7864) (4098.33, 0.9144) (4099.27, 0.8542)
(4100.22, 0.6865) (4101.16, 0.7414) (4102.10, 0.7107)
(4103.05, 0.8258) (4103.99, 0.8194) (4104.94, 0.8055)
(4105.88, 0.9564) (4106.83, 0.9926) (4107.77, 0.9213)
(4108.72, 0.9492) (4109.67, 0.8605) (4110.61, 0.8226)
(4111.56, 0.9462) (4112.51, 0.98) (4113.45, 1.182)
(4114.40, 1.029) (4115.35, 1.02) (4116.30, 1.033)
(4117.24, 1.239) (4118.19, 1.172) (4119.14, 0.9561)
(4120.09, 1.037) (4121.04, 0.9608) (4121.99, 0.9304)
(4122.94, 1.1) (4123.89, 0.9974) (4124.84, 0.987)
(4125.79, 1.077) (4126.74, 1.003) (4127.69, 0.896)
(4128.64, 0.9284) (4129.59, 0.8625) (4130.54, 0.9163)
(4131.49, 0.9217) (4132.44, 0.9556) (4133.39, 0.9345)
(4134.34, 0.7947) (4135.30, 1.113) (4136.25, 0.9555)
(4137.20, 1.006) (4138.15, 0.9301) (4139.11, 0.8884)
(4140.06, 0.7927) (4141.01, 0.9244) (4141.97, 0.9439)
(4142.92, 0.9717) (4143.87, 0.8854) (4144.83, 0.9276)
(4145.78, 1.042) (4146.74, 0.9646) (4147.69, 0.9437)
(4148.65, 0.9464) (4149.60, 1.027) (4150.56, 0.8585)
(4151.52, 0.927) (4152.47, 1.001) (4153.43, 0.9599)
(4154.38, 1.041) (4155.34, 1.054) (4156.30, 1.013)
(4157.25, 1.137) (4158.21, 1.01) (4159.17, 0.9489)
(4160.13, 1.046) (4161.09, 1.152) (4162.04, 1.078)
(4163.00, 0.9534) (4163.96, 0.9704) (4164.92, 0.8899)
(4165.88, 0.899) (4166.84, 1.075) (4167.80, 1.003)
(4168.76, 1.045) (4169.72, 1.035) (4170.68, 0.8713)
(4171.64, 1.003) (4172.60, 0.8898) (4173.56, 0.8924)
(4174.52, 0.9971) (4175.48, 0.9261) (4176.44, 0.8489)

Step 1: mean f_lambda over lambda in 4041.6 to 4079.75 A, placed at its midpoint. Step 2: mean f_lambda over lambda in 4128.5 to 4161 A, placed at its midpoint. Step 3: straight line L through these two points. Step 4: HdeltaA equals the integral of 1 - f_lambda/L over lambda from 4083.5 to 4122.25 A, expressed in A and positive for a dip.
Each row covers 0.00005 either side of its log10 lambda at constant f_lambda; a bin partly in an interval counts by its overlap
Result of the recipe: 1.4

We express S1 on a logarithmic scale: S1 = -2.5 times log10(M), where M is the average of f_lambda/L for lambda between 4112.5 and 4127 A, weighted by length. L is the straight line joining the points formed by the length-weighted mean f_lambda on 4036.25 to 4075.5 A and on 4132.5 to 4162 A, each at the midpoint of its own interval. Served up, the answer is -0.07 mag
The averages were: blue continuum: 0.998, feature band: 1.05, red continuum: 0.973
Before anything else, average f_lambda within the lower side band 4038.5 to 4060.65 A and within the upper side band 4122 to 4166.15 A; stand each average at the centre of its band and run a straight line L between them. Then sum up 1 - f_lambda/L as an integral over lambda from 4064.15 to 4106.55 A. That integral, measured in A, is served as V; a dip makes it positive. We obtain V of 2.38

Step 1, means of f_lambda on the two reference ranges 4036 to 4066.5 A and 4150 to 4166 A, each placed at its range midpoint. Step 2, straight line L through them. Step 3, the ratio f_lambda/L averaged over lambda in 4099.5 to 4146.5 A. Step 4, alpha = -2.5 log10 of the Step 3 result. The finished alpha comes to 0.06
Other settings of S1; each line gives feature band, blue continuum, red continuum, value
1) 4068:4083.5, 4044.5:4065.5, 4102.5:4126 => -0.03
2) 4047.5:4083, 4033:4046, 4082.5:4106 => -0.02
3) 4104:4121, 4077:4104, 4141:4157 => -0.06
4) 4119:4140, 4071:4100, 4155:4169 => 0.04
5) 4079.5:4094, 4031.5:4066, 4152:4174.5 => 0.03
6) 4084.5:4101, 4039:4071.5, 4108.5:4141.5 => 0.08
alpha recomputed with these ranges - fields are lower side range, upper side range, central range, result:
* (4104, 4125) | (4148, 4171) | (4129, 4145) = 0.078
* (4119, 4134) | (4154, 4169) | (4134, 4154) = 0.053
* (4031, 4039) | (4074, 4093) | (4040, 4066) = 0.019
